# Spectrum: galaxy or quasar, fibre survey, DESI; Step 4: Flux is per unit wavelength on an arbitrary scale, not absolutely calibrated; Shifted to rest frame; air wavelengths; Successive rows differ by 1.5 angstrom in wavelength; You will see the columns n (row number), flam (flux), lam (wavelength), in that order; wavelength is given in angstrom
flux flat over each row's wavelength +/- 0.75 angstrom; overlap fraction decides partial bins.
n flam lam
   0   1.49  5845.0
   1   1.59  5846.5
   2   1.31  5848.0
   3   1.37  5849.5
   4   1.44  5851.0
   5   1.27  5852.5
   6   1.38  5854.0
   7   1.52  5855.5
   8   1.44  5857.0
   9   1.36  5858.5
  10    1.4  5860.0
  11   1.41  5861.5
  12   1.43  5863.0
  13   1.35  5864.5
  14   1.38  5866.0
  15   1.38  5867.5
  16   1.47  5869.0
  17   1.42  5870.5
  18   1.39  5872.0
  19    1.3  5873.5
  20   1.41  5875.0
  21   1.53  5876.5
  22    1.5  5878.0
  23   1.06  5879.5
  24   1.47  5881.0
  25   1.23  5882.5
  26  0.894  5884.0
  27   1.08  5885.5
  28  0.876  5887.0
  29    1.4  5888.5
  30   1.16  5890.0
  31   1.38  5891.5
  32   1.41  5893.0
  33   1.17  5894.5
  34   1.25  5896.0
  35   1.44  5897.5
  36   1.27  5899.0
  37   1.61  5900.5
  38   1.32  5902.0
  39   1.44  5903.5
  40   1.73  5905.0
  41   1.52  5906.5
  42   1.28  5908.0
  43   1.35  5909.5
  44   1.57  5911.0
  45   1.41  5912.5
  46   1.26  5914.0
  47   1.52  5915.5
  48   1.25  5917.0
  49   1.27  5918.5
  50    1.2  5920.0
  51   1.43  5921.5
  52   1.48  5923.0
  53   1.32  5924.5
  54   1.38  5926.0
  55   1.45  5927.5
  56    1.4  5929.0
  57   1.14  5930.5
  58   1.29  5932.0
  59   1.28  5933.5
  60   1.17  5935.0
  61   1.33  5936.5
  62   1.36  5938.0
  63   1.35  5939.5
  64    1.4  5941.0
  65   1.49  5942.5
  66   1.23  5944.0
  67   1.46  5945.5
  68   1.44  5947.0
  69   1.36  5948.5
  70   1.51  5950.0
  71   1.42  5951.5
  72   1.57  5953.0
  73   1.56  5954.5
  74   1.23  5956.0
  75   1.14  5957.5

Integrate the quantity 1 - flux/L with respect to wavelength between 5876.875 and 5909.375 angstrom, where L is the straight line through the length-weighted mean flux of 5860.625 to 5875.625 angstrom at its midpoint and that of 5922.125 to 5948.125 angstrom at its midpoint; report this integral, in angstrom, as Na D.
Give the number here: 1.5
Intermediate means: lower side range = 1.39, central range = 1.31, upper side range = 1.35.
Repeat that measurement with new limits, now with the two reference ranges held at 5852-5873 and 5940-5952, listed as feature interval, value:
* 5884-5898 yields 1.9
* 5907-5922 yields 0.6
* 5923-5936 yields 0.9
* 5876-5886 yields 1.1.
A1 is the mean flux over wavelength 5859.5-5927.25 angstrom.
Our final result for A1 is 1.35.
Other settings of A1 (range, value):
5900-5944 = 1.38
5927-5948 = 1.34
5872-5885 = 1.3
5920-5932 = 1.36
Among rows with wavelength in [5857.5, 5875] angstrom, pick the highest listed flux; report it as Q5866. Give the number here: 1.47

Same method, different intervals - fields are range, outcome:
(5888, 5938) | 1.73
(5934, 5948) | 1.49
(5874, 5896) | 1.53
